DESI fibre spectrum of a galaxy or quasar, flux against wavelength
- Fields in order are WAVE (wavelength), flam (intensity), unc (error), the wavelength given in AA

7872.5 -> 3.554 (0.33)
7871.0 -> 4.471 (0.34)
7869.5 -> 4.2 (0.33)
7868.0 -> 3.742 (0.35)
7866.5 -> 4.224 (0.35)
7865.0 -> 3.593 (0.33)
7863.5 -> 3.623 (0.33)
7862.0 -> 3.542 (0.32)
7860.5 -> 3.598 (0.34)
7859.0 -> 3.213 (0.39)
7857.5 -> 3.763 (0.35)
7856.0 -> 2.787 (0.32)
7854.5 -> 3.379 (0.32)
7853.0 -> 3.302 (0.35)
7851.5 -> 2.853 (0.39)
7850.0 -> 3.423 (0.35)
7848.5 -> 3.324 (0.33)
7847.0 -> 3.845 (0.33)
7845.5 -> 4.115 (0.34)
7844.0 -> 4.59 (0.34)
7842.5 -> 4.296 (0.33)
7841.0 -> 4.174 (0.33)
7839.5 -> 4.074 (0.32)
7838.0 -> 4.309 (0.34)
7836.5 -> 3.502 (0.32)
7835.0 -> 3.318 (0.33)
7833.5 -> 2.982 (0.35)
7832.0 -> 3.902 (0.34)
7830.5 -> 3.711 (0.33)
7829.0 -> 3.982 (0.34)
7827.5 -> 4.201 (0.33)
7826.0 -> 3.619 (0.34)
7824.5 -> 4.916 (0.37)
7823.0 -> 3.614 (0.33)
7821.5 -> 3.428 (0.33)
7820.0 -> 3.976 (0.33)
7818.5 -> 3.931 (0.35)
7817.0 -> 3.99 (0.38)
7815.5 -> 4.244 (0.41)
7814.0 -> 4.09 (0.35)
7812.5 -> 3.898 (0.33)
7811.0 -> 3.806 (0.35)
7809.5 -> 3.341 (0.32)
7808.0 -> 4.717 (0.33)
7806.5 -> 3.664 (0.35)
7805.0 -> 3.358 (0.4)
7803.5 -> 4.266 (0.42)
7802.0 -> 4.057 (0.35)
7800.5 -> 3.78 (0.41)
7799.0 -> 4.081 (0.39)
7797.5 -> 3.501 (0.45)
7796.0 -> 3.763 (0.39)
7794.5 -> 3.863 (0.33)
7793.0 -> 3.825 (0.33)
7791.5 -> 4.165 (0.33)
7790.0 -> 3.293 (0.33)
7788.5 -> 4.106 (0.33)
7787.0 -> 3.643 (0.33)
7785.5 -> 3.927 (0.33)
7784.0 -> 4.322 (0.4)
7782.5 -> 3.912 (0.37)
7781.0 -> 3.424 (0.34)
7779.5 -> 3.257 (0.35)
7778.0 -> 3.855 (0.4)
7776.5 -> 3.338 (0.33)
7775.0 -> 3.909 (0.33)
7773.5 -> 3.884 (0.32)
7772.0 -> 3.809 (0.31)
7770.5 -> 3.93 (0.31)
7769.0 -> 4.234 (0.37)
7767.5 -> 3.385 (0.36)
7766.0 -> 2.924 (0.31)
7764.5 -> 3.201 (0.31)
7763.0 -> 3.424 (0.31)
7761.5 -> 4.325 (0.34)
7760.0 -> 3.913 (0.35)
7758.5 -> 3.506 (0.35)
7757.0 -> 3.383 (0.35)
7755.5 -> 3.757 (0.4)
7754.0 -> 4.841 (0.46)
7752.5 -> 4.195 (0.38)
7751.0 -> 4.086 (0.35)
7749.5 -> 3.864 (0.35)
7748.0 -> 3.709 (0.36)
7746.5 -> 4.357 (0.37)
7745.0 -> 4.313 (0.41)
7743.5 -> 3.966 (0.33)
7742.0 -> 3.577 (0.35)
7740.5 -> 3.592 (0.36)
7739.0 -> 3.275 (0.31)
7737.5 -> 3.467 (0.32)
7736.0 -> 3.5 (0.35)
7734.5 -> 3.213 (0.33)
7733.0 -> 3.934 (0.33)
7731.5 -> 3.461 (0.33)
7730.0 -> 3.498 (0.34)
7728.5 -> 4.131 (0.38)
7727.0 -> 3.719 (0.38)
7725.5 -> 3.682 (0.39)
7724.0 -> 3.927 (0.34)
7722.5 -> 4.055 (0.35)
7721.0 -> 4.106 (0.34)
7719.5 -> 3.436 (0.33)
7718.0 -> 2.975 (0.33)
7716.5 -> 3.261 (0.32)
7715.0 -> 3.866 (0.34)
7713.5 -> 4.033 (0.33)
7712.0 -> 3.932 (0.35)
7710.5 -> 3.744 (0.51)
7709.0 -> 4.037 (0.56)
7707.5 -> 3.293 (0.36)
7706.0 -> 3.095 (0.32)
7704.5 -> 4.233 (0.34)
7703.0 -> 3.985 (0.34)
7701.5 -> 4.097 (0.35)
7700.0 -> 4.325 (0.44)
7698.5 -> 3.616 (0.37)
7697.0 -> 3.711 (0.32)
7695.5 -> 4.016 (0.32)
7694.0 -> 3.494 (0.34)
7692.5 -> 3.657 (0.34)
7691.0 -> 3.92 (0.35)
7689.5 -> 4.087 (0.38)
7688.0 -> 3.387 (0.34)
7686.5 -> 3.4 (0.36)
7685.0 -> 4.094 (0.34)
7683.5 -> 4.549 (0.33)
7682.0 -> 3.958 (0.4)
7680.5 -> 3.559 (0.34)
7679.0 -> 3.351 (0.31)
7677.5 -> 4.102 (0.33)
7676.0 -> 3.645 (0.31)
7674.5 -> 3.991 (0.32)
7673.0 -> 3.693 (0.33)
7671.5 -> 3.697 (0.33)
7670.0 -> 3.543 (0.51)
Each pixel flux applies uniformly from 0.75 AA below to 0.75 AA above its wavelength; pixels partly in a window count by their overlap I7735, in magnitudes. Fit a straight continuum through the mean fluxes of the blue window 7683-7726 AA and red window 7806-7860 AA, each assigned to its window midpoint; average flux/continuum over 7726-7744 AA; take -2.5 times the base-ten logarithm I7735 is 0.053 mag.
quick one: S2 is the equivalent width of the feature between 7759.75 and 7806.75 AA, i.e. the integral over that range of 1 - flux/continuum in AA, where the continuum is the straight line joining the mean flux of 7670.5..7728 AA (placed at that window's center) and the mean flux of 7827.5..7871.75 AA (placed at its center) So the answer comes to -0.1 AA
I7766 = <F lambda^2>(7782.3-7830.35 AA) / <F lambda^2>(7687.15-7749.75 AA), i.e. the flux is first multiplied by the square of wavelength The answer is 1.1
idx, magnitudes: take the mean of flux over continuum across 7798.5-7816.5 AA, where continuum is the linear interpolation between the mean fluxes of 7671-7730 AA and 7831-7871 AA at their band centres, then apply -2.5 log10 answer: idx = -0.06 mag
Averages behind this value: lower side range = 3.79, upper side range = 3.69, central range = 3.94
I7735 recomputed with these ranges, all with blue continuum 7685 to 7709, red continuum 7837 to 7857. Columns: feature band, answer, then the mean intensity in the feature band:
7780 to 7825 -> -0.04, 3.89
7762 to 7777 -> 0.04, 3.62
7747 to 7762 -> -0.06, 3.96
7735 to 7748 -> 0.00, 3.74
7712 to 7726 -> 0.01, 3.72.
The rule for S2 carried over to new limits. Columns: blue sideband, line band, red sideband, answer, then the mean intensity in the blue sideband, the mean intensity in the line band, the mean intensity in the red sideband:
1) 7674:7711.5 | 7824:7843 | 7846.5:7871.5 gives -1.56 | 3.81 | 3.9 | 3.57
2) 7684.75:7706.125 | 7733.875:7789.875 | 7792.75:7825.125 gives 1.63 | 3.82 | 3.76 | 3.91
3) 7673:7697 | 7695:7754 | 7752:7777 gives -0.07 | 3.81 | 3.79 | 3.76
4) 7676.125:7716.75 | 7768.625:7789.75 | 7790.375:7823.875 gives 0.30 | 3.81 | 3.81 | 3.88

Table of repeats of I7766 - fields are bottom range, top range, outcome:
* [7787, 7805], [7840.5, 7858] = 0.96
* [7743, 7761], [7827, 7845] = 1.00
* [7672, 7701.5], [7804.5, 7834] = 1.05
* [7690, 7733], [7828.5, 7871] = 1.02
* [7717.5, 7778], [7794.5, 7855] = 1.04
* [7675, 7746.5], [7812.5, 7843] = 1.07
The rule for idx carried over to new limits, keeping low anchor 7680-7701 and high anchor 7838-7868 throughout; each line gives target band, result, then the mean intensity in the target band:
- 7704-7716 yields 0.02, 3.76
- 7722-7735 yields 0.02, 3.74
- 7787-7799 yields -0.01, 3.8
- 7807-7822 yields -0.06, 3.95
